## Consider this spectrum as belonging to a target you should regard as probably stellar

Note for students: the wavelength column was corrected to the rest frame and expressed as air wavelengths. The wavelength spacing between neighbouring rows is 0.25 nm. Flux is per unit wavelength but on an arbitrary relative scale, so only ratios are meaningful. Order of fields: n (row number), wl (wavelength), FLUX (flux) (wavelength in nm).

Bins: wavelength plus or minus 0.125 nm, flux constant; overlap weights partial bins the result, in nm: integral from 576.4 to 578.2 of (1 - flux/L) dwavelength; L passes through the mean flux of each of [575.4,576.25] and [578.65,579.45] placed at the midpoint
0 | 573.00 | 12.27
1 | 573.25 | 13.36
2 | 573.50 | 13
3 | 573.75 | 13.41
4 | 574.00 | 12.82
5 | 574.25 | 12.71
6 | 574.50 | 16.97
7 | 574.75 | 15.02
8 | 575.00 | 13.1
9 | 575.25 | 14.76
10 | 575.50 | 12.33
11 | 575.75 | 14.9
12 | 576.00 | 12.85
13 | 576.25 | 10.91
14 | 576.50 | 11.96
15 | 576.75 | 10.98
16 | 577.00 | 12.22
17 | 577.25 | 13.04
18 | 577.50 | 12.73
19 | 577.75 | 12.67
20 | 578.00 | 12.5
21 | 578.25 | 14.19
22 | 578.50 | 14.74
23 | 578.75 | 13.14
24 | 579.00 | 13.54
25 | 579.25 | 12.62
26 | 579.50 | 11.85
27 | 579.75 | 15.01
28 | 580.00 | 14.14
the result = 0.09 nm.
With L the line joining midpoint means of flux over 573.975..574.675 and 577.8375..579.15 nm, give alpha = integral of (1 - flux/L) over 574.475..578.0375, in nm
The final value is 0.25 nm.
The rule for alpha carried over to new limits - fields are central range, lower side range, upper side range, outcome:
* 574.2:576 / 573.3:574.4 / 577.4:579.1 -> -0.14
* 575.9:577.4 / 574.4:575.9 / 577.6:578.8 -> 0.21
